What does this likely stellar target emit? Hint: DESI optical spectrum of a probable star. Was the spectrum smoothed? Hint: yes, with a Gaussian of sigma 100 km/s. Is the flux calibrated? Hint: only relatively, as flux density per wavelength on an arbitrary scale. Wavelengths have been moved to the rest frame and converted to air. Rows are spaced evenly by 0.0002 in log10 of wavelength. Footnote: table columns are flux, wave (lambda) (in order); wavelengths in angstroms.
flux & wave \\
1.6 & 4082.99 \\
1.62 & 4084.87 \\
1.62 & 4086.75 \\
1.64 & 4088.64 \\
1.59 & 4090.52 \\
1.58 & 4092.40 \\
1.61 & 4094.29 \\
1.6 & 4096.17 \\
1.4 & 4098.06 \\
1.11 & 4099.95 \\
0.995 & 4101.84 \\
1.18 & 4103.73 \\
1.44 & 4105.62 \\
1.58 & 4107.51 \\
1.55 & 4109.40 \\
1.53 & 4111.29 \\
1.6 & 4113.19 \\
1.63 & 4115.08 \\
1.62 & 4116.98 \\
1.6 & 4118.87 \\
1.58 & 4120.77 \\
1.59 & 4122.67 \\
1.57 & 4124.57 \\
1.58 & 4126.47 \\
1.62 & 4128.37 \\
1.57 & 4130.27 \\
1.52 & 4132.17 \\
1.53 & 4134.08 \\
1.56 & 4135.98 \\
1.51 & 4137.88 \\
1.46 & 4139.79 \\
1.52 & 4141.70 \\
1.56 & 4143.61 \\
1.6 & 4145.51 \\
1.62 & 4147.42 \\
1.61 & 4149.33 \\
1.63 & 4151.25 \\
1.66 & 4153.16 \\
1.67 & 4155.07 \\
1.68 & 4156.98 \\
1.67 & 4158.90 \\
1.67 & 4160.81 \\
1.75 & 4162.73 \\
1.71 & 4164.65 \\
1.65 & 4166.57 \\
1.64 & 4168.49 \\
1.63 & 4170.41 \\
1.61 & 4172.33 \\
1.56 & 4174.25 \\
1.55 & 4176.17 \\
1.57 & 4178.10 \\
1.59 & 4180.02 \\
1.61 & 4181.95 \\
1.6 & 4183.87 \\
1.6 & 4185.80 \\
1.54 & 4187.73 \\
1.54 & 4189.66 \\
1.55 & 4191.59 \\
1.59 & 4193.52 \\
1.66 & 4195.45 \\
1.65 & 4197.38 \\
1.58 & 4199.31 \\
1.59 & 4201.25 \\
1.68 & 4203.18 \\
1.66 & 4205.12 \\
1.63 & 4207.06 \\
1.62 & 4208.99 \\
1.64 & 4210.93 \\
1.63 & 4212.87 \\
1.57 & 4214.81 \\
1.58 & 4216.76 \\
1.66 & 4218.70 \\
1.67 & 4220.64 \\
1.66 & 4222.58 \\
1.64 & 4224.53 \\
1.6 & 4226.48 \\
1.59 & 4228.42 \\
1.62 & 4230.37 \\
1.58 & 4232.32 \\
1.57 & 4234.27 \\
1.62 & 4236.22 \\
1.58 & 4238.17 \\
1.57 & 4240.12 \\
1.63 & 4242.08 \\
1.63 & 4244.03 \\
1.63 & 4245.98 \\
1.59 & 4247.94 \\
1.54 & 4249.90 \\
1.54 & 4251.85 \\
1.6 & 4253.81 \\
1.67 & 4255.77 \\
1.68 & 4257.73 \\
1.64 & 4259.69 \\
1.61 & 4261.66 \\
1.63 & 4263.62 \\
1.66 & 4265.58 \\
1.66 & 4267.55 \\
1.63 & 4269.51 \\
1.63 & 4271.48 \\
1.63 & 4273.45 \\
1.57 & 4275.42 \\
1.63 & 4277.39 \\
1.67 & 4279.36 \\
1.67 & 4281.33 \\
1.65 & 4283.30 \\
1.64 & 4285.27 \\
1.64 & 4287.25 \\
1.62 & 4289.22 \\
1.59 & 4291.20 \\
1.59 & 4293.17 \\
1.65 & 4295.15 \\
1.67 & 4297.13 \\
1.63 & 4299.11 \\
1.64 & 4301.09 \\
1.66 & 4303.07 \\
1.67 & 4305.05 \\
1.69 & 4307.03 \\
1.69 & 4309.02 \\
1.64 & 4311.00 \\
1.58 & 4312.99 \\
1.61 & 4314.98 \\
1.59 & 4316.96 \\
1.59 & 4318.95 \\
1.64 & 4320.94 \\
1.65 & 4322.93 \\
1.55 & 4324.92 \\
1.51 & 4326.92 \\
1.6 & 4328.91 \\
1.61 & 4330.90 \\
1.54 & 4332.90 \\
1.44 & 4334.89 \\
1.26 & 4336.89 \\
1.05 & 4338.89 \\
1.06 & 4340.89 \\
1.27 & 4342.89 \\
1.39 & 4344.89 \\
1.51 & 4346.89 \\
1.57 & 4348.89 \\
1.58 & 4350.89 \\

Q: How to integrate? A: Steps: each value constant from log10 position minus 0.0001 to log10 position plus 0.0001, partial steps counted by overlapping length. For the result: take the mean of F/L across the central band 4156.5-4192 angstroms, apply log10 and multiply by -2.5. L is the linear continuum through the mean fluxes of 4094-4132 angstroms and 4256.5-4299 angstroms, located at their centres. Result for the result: -0.05 mag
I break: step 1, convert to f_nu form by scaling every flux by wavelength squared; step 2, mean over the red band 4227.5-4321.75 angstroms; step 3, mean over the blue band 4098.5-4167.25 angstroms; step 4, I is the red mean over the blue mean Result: 1.12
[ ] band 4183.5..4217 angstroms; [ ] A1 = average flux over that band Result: 1.61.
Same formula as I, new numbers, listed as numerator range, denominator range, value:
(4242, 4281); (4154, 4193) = 1.05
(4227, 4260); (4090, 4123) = 1.15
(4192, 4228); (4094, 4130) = 1.14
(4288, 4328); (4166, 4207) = 1.07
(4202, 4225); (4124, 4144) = 1.10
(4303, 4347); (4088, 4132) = 1.11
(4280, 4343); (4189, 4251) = 1.01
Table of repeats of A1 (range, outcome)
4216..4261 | 1.61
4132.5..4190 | 1.6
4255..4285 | 1.64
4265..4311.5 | 1.64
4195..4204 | 1.63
